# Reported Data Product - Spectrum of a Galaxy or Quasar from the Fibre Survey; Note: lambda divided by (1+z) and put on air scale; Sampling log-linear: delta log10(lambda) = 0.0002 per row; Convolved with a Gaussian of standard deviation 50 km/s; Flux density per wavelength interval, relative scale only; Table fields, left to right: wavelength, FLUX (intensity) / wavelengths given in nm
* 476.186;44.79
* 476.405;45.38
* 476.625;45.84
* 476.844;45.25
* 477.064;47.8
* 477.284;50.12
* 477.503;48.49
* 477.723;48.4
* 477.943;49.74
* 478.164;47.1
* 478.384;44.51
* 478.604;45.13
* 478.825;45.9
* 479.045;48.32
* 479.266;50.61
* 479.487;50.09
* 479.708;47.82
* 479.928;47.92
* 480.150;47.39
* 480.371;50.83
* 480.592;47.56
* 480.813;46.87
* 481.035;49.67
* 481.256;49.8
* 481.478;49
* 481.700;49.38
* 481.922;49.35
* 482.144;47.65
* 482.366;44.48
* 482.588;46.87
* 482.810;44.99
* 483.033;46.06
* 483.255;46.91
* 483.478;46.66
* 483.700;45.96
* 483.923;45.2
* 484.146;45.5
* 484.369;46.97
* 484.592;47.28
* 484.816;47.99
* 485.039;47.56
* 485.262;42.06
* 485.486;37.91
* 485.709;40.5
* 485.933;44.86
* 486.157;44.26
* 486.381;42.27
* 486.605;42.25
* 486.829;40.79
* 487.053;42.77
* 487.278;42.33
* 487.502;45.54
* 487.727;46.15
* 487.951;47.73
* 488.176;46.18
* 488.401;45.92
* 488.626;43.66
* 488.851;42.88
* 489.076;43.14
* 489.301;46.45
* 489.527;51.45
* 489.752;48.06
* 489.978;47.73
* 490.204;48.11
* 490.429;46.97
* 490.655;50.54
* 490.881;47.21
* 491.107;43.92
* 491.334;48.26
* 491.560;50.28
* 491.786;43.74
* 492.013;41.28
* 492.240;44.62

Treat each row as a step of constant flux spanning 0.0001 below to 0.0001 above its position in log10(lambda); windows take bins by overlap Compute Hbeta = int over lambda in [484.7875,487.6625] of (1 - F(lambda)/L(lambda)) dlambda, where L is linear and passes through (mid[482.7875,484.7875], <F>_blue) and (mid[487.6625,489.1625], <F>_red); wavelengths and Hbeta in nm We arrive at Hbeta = 0.163 nm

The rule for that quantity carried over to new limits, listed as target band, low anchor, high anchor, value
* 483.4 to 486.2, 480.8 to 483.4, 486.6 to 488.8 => 0.08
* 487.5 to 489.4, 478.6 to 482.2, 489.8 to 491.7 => 0.11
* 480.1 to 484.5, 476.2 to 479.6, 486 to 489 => -0.14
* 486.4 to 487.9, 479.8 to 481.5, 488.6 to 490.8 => 0.13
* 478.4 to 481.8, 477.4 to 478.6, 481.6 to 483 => -0.08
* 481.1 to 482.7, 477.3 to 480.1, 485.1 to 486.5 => -0.10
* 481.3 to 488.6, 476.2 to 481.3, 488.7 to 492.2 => 0.29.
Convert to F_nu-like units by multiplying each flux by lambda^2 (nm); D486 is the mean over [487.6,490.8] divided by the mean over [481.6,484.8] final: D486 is 1.0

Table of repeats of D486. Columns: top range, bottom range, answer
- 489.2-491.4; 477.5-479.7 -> 1.05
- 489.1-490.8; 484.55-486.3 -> 1.12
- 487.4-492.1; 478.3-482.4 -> 1.00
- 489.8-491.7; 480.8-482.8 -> 1.03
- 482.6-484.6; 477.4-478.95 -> 1.00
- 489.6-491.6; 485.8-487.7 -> 1.13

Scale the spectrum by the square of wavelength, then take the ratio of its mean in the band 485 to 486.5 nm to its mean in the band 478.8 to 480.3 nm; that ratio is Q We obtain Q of 0.90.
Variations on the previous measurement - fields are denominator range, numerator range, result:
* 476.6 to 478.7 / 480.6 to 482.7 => 1.03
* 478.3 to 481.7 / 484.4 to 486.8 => 0.93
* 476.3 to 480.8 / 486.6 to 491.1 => 1.00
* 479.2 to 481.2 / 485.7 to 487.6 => 0.90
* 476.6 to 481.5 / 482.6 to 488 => 0.95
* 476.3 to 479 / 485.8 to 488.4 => 0.98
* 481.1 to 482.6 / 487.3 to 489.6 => 0.97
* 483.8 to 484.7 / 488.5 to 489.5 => 0.99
